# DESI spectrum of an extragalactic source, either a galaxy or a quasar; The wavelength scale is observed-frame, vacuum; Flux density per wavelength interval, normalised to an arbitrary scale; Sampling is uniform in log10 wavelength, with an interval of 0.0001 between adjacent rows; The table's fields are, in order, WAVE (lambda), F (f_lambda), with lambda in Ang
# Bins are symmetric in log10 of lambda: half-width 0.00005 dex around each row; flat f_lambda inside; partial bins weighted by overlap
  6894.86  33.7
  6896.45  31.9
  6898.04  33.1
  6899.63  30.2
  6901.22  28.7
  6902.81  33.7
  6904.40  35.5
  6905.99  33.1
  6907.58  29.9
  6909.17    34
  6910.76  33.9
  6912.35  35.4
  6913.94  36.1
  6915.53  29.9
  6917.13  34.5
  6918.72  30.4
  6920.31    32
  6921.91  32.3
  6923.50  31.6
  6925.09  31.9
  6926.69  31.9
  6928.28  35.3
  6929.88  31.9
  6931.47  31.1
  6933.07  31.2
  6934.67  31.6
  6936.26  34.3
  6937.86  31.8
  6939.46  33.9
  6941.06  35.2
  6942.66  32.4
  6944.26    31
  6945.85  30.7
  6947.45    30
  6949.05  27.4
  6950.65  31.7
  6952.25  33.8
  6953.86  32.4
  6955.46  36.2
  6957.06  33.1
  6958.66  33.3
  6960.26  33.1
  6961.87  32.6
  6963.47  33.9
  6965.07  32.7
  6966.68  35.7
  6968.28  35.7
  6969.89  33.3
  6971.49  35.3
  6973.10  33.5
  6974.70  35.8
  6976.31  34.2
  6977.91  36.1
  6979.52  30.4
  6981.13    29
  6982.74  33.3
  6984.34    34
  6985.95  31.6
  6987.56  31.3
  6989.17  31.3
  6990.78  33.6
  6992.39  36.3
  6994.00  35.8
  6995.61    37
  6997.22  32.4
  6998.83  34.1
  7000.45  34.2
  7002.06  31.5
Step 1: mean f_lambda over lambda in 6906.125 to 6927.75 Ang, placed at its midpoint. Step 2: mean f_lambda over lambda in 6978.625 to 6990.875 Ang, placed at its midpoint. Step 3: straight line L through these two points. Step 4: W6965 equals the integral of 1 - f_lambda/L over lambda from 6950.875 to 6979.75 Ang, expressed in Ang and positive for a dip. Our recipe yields -1.8 Ang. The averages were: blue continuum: 32.7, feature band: 34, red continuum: 31.7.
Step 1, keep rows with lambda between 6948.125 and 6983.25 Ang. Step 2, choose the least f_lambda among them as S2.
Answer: 27.4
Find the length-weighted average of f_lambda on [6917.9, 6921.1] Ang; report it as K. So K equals 31.3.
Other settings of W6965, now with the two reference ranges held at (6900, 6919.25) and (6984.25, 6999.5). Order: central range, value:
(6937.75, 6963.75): 0.6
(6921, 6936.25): 0.4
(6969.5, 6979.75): -0.2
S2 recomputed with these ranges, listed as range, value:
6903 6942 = 29.9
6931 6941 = 31.1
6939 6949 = 30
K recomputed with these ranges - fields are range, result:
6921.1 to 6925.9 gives 31.9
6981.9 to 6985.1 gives 33.7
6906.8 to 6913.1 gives 33.3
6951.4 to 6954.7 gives 33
